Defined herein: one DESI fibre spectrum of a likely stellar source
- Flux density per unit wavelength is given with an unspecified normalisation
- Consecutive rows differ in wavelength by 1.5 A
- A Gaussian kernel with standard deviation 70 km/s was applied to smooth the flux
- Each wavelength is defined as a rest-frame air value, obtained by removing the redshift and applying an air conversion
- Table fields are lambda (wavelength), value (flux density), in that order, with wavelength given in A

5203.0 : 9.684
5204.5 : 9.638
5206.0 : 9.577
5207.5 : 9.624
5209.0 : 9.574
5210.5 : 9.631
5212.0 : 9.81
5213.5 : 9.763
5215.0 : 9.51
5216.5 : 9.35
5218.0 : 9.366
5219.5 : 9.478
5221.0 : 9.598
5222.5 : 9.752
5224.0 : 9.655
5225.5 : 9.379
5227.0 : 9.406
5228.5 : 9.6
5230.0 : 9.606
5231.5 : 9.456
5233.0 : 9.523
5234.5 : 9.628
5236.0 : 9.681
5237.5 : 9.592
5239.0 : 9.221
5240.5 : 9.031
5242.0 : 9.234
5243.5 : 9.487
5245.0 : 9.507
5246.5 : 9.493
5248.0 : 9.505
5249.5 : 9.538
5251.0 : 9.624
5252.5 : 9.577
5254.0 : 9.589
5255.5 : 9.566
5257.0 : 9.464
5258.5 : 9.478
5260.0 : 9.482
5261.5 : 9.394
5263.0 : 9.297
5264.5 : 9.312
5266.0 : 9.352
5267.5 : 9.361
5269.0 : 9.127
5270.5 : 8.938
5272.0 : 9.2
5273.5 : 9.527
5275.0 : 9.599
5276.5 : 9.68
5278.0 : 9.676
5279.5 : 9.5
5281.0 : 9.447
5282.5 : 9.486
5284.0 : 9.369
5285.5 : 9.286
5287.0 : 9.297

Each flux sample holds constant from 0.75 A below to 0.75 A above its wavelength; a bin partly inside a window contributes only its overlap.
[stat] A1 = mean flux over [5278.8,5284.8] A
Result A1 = 9.45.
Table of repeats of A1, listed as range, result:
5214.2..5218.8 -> 9.41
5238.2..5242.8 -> 9.17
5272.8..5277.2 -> 9.6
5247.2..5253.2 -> 9.56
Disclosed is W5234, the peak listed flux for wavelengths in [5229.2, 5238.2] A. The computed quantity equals 9.681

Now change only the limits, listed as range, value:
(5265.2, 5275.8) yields 9.599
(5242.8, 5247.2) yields 9.507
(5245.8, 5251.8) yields 9.624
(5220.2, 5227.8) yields 9.752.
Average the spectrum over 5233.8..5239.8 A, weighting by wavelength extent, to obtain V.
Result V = 9.53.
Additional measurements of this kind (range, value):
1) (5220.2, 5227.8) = 9.56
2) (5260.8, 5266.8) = 9.34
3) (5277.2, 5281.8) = 9.54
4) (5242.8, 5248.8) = 9.5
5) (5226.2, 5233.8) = 9.52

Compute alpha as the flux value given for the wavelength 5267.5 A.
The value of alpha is 9.361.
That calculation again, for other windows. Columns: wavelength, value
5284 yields 9.369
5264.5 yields 9.312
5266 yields 9.352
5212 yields 9.81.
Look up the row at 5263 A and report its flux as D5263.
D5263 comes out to 9.297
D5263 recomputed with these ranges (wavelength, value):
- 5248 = 9.505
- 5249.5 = 9.538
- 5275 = 9.599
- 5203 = 9.684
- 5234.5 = 9.628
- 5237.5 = 9.592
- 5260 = 9.482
